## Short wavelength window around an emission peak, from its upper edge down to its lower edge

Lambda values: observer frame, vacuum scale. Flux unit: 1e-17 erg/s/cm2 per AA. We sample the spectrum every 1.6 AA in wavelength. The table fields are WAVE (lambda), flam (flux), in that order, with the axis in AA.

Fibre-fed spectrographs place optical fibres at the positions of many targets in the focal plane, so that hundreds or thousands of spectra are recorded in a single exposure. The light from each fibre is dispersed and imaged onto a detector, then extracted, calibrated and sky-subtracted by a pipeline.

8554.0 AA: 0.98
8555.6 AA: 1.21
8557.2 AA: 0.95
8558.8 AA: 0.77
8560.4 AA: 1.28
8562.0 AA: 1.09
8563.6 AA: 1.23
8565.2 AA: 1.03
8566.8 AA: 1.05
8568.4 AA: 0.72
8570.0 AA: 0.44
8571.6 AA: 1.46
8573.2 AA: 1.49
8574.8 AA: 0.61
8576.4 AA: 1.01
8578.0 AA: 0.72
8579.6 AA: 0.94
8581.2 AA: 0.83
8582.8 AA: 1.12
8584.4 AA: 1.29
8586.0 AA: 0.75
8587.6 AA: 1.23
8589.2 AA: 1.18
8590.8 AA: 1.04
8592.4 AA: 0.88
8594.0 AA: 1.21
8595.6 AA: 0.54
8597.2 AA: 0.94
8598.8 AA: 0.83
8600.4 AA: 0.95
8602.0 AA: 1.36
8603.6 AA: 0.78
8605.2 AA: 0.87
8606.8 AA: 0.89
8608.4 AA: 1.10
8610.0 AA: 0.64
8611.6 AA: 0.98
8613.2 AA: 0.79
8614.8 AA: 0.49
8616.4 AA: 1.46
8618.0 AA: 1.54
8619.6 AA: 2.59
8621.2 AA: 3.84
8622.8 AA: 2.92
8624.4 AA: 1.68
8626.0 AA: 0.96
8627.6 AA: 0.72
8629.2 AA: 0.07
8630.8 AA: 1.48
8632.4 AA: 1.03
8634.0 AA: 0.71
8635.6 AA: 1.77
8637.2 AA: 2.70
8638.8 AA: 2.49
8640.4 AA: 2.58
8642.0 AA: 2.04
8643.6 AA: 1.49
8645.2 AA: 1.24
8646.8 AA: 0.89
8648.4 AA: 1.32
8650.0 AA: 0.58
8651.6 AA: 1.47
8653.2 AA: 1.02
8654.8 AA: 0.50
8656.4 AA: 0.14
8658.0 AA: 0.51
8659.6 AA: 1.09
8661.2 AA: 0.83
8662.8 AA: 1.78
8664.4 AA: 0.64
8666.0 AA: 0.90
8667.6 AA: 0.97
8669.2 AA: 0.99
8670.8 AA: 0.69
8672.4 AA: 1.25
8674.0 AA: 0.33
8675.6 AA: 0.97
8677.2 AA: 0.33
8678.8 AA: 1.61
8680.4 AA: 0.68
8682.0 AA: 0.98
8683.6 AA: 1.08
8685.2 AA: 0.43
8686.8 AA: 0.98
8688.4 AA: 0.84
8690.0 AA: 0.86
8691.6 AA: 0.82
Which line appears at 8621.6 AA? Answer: [S II]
